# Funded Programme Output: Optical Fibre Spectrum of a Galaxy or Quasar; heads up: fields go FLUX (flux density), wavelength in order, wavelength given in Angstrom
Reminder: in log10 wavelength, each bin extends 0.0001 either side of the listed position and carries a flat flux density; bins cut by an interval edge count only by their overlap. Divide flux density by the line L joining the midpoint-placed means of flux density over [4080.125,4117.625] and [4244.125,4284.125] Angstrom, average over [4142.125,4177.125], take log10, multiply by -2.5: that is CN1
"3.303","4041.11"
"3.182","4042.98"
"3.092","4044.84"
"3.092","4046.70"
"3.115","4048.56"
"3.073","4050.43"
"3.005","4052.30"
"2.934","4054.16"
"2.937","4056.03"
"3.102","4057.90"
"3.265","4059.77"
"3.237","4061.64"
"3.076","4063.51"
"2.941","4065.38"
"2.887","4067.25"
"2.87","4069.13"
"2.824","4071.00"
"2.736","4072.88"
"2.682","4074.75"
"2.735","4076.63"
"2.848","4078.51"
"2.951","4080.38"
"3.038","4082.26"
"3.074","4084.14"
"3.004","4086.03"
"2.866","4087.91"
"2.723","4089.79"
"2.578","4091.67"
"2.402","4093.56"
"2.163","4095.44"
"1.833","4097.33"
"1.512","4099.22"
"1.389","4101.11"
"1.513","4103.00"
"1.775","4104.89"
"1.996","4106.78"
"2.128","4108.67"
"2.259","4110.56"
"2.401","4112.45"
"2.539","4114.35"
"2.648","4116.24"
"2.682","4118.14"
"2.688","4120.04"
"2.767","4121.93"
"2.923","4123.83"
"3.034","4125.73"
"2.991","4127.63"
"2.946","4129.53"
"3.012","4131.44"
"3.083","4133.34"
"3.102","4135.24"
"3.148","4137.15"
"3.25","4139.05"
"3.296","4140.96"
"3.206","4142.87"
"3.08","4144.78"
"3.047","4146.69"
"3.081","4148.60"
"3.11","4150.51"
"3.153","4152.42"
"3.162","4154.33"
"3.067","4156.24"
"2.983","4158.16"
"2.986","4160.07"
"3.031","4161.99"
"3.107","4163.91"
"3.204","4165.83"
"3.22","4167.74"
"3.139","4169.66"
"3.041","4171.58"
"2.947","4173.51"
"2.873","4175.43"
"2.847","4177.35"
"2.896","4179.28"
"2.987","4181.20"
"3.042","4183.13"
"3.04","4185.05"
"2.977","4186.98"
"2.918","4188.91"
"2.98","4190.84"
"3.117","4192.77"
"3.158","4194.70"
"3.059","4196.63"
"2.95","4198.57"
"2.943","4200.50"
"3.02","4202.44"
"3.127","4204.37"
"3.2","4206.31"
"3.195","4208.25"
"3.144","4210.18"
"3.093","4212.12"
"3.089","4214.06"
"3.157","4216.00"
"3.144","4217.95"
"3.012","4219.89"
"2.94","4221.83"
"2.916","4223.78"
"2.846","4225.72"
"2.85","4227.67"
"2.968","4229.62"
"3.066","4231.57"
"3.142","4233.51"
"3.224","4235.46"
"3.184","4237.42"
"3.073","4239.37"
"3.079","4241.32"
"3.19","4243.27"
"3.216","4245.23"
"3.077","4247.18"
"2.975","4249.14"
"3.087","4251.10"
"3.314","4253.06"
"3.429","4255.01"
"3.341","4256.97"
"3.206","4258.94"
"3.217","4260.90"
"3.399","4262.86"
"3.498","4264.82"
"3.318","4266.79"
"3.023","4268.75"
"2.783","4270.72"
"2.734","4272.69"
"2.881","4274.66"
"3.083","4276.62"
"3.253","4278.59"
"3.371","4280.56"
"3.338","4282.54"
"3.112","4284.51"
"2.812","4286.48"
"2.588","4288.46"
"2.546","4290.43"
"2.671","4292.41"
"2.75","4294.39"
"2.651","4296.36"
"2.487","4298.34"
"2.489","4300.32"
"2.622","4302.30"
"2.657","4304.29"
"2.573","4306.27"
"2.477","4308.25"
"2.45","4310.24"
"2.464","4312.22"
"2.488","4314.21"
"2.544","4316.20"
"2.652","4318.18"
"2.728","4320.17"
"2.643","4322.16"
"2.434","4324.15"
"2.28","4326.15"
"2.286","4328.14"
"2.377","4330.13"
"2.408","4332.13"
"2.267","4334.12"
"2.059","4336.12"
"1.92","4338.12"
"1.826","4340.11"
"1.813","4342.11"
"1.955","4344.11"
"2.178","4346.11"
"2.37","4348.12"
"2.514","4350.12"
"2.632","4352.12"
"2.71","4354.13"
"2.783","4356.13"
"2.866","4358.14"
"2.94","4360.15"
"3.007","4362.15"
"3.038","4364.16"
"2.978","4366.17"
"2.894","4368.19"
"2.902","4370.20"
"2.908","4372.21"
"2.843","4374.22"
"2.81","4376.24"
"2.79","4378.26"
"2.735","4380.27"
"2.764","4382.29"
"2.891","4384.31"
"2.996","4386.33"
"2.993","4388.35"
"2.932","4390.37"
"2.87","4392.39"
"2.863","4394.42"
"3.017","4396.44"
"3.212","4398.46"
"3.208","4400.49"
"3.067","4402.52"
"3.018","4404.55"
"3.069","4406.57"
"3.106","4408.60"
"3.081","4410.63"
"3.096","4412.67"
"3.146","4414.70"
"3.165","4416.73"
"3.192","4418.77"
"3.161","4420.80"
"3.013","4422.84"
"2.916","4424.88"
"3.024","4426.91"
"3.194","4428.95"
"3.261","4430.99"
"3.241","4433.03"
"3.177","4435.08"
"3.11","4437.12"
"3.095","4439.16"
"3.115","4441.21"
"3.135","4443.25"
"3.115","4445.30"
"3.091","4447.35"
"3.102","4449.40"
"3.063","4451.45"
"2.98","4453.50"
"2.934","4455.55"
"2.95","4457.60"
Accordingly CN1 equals -0.17 mag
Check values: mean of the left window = 2.33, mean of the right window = 3.18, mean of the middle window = 3.07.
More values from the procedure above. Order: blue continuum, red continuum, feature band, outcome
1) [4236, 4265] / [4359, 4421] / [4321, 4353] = 0.339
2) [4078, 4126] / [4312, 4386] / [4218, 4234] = -0.187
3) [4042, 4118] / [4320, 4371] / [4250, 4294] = -0.213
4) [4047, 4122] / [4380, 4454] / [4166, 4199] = -0.097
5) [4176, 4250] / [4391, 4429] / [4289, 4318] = 0.191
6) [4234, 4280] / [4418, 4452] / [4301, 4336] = 0.258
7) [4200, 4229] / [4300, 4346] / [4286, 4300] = -0.034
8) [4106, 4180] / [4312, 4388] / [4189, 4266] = -0.123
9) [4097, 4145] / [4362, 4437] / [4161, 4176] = -0.157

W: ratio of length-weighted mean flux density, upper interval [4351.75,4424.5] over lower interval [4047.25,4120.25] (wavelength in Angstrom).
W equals 1.1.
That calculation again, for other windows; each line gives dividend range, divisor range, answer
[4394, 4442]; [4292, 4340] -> 1.26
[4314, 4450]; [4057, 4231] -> 0.98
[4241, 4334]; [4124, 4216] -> 0.93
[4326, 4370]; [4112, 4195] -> 0.82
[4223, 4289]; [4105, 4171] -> 1.07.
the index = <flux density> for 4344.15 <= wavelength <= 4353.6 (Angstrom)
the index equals 2.39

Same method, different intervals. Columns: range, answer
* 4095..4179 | 2.76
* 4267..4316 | 2.77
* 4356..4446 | 3.02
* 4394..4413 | 3.08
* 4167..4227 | 3.03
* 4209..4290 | 3.1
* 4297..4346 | 2.37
